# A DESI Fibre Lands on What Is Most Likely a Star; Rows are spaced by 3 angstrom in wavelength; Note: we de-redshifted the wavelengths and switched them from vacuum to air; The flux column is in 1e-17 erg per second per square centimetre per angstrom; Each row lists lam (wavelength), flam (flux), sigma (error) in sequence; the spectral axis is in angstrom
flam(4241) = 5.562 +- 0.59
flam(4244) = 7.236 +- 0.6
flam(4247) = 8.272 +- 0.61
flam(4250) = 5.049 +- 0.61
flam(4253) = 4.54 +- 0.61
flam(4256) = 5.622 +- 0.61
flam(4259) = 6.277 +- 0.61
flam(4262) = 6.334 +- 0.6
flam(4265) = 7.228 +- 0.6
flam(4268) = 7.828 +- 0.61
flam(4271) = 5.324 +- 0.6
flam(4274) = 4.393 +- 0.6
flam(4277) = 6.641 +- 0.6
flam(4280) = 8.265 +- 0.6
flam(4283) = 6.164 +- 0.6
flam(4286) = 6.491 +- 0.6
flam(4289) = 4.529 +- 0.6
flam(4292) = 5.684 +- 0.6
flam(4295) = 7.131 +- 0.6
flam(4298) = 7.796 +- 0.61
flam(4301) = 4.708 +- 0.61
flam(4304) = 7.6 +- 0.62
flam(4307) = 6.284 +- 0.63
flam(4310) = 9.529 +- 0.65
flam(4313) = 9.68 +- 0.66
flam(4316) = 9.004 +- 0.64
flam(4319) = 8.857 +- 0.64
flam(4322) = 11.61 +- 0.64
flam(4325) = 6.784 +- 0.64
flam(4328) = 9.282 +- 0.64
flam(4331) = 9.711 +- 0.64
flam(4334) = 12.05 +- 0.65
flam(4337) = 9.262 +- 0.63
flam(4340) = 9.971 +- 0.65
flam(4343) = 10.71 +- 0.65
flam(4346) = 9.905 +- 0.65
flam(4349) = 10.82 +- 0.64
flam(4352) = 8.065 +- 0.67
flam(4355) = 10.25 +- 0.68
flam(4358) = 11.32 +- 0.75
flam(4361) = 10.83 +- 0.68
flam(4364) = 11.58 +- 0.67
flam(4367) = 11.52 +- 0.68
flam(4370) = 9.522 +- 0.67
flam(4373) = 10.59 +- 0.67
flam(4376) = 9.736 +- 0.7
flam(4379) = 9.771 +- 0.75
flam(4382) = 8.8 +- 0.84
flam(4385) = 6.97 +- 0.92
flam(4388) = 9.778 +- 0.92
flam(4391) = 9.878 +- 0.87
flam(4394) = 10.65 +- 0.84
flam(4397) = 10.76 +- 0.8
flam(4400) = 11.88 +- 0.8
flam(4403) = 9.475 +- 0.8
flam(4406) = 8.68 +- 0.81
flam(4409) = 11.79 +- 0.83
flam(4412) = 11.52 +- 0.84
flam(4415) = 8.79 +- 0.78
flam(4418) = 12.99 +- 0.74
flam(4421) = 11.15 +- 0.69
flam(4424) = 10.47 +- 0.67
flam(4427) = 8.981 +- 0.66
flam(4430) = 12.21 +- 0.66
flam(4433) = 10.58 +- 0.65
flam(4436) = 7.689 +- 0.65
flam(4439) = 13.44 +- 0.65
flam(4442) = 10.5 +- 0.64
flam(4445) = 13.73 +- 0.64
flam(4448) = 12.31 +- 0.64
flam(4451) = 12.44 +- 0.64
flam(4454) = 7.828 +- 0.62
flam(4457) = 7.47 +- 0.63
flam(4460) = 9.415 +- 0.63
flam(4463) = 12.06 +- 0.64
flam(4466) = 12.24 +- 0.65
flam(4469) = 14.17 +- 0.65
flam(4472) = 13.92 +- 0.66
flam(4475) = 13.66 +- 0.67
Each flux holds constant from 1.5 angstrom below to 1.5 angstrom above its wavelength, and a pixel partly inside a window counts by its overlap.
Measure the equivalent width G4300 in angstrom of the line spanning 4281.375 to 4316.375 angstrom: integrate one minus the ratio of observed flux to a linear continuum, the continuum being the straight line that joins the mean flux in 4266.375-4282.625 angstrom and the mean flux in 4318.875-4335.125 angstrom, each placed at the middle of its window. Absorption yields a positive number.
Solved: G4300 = 4.6 angstrom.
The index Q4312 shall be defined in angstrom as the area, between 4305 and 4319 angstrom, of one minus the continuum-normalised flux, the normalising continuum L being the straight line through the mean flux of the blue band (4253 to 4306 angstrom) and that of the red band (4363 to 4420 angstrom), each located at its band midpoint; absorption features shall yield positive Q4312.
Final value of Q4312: -2.2 angstrom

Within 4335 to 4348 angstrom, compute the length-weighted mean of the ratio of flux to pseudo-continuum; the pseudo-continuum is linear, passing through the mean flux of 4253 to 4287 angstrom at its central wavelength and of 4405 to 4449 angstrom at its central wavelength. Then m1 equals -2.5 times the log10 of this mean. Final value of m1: -0.190 mag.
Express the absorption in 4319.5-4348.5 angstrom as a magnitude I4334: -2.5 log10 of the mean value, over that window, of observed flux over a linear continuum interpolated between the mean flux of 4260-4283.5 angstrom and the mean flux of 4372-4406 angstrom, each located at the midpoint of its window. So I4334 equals -0.20 mag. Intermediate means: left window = 6.53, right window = 9.78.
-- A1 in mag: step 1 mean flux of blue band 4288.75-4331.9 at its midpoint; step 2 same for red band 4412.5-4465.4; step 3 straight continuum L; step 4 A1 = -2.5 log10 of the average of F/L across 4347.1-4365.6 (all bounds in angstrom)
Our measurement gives -0.17 mag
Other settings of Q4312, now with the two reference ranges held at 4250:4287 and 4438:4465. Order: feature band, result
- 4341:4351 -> -2.5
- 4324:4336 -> -2.6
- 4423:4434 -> -0.2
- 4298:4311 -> 0.2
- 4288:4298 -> 1.0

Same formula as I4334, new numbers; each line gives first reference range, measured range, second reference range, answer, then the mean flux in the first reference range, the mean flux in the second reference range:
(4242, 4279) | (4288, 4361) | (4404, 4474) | -0.10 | 6.25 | 11.1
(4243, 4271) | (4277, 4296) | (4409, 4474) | 0.13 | 6.41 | 11.2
